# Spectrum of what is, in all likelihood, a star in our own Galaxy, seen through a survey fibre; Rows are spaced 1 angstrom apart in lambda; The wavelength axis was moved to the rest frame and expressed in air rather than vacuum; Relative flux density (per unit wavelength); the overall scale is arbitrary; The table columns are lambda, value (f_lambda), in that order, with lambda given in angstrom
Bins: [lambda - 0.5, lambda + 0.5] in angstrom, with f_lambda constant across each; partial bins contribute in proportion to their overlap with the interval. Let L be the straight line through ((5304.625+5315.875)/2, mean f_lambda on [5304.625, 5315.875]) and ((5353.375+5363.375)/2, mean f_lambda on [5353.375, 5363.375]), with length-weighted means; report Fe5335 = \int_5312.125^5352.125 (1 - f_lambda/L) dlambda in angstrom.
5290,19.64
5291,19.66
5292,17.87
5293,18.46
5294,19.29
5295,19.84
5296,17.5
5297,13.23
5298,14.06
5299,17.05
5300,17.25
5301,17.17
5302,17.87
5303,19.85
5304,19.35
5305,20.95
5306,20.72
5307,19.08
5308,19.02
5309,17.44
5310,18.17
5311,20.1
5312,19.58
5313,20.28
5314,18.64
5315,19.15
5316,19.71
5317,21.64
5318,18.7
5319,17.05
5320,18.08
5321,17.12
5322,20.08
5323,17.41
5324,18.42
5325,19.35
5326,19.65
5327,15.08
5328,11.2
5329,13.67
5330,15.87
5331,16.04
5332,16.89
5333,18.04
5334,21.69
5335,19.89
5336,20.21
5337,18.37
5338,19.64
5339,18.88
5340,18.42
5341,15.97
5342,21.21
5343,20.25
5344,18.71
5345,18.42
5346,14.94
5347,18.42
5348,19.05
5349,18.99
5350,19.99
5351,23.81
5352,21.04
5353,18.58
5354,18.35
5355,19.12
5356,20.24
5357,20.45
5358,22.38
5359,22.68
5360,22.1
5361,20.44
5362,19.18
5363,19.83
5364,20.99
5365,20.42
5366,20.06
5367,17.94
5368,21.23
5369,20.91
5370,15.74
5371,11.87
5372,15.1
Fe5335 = 2.78 angstrom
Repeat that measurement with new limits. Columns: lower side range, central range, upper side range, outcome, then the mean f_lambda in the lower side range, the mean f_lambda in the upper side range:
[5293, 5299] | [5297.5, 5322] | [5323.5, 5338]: -2.2 angstrom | 16.9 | 17.5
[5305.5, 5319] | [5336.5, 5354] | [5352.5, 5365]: 0.9 angstrom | 19.3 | 20.4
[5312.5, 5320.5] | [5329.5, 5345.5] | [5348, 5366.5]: 0.9 angstrom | 19.2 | 20.4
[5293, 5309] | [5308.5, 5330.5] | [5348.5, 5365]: 1.0 angstrom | 18.1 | 20.5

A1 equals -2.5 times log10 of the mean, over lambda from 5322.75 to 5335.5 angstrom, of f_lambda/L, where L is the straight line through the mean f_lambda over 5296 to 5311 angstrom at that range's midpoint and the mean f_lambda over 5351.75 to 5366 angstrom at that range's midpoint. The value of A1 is 0.12 mag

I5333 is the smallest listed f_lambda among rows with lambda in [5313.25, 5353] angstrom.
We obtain 11.2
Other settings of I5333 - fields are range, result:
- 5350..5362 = 18.35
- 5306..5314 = 17.44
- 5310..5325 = 17.05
